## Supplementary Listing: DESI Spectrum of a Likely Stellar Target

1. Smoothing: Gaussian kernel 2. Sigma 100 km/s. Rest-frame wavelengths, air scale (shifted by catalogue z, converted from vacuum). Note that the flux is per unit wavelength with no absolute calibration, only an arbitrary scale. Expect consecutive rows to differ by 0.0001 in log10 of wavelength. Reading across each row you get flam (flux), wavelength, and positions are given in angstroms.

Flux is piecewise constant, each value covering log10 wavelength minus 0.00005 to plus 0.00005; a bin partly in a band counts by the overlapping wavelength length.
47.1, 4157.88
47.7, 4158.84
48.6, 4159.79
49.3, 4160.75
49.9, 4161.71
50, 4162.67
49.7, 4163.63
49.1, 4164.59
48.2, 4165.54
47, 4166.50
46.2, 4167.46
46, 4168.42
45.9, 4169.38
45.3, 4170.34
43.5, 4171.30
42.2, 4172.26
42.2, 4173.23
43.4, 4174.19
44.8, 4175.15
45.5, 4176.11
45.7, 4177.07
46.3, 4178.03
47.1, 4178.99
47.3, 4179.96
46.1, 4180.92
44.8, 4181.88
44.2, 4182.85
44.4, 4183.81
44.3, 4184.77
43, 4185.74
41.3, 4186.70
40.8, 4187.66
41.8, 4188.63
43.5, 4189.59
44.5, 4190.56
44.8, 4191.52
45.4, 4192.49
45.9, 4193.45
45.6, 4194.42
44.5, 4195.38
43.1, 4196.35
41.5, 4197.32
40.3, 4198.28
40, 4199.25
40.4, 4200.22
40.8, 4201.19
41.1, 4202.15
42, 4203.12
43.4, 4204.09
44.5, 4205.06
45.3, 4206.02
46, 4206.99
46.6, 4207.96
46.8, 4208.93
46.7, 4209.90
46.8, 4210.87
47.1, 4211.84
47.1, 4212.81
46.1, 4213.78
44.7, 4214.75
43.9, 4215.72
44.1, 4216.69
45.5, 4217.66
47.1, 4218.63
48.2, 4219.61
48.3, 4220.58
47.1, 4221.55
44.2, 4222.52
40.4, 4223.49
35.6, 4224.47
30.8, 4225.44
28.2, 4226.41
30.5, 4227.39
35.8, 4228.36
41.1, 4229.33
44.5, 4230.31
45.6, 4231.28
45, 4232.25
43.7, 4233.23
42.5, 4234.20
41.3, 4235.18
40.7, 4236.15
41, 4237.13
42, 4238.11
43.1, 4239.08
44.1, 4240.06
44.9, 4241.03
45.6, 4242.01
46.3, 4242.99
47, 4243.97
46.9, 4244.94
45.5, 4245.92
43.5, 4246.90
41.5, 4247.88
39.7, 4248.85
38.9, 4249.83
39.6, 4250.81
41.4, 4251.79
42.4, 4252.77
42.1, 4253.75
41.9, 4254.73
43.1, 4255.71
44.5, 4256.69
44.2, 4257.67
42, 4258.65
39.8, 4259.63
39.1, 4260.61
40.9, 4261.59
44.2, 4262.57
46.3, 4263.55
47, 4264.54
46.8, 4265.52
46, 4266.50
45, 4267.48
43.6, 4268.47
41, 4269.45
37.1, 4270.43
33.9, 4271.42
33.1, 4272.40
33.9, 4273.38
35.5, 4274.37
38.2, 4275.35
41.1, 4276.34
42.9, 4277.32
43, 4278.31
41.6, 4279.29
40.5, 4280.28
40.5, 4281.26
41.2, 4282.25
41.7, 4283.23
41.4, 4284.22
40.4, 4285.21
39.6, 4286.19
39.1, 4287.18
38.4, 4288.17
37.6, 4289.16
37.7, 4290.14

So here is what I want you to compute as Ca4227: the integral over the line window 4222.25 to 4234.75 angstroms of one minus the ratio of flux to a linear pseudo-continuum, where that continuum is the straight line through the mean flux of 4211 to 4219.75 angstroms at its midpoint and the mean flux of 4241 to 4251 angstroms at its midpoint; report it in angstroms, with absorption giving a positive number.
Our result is 1.6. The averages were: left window 45.9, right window 43.6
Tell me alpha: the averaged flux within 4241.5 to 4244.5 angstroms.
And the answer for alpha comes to 46.3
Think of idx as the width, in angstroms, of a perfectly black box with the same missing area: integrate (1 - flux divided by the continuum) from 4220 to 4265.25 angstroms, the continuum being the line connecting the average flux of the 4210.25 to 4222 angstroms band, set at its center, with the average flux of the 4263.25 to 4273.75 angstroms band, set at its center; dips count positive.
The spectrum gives 1.7 angstroms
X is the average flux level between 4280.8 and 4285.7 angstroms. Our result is 41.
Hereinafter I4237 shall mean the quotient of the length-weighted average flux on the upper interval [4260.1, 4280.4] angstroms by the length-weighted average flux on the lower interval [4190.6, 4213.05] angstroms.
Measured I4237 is 0.93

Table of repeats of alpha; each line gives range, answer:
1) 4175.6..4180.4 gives 46.4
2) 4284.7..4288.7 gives 39.3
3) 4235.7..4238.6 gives 41.2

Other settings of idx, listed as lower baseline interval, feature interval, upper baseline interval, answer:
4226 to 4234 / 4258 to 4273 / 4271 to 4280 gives -1.2 angstroms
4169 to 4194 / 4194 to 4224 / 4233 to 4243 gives -0.5 angstroms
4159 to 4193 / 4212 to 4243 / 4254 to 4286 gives 0.5 angstroms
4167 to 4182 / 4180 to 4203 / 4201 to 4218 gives 1.0 angstroms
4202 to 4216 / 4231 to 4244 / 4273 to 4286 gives -0.1 angstroms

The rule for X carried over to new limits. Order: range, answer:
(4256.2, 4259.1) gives 43.6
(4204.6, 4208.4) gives 45.7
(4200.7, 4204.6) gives 41.8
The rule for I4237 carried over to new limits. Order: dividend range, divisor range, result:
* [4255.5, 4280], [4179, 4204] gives 0.95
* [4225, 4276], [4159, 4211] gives 0.92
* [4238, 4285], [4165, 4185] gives 0.93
